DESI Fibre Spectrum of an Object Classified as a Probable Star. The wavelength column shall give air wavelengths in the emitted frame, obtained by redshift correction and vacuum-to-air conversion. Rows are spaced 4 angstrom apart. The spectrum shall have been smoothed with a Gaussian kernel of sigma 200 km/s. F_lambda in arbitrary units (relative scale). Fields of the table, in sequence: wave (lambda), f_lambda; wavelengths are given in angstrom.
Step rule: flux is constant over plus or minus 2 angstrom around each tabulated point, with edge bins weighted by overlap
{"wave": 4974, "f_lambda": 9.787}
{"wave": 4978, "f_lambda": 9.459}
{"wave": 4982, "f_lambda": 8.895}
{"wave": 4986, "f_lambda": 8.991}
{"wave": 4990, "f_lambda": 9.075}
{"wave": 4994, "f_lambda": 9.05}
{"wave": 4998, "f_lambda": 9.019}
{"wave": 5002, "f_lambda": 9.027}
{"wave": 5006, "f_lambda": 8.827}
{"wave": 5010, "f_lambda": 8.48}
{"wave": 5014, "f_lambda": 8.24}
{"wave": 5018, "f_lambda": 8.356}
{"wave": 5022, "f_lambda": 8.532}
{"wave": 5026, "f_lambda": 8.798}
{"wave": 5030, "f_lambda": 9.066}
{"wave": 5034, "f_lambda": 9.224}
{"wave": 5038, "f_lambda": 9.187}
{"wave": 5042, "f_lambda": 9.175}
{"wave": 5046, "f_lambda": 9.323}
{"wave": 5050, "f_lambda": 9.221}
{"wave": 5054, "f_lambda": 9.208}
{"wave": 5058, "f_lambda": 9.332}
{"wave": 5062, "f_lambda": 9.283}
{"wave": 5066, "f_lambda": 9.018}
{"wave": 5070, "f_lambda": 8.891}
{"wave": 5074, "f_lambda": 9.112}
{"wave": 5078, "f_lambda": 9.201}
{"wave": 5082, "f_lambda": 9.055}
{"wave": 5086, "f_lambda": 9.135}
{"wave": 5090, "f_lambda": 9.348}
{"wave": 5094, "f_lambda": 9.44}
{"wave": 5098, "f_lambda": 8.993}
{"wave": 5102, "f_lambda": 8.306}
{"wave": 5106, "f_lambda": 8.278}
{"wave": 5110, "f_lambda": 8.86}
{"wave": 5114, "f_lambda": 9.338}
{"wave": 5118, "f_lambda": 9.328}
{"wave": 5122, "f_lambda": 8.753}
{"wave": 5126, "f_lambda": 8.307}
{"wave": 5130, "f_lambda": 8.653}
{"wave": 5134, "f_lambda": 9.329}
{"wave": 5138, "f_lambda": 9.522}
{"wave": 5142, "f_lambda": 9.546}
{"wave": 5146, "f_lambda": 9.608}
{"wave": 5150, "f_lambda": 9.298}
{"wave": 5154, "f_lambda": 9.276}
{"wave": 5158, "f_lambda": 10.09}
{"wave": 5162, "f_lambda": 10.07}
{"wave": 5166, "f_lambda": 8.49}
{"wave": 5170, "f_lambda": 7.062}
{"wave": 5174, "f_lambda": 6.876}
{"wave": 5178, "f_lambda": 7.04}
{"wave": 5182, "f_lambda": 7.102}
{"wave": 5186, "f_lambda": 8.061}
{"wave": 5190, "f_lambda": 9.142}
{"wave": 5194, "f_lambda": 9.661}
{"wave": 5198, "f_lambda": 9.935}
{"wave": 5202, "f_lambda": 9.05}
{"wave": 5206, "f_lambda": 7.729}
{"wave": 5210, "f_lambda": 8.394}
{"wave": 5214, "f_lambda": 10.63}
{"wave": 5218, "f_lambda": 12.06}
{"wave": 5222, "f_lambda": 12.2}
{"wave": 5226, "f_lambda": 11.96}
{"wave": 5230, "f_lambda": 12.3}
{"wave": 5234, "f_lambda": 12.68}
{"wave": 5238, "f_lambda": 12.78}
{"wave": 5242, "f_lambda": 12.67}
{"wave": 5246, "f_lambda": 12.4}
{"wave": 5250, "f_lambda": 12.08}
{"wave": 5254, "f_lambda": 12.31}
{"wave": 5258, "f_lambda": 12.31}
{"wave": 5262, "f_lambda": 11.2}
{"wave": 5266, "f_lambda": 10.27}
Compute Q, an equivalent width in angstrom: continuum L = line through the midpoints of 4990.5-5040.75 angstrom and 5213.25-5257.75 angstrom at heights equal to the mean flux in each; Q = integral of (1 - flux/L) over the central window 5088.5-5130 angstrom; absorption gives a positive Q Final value 5.6 angstrom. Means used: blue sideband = 8.83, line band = 8.88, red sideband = 12.2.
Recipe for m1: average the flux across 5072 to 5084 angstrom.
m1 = 9.12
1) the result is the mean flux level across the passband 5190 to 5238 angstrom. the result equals 10.6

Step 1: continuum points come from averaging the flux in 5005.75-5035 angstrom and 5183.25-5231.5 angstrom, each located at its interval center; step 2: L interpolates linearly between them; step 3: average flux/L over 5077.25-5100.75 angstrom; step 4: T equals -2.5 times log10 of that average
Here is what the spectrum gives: 0.000 mag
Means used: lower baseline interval 8.66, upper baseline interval 10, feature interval 9.17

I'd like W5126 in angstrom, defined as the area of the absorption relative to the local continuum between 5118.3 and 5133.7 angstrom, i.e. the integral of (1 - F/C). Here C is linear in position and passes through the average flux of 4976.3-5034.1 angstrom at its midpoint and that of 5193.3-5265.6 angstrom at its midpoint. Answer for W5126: 2.1 angstrom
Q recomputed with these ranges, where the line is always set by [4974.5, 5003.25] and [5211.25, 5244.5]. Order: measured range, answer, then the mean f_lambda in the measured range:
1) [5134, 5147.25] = 1.8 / 9.52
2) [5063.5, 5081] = 1.9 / 9.06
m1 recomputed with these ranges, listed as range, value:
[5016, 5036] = 8.8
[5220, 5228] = 12.1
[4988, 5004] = 9.04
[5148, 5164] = 9.68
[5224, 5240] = 12.4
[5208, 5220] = 10.4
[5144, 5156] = 9.39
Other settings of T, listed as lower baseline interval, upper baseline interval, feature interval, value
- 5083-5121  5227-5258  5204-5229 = 0.12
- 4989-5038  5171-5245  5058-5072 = 0.00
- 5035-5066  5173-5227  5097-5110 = 0.09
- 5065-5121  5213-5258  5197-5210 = 0.30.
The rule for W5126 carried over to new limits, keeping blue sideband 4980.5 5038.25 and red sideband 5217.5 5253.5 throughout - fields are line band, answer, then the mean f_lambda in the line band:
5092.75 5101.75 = 1.0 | 9.02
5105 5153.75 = 7.4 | 9.09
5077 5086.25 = 0.8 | 9.12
